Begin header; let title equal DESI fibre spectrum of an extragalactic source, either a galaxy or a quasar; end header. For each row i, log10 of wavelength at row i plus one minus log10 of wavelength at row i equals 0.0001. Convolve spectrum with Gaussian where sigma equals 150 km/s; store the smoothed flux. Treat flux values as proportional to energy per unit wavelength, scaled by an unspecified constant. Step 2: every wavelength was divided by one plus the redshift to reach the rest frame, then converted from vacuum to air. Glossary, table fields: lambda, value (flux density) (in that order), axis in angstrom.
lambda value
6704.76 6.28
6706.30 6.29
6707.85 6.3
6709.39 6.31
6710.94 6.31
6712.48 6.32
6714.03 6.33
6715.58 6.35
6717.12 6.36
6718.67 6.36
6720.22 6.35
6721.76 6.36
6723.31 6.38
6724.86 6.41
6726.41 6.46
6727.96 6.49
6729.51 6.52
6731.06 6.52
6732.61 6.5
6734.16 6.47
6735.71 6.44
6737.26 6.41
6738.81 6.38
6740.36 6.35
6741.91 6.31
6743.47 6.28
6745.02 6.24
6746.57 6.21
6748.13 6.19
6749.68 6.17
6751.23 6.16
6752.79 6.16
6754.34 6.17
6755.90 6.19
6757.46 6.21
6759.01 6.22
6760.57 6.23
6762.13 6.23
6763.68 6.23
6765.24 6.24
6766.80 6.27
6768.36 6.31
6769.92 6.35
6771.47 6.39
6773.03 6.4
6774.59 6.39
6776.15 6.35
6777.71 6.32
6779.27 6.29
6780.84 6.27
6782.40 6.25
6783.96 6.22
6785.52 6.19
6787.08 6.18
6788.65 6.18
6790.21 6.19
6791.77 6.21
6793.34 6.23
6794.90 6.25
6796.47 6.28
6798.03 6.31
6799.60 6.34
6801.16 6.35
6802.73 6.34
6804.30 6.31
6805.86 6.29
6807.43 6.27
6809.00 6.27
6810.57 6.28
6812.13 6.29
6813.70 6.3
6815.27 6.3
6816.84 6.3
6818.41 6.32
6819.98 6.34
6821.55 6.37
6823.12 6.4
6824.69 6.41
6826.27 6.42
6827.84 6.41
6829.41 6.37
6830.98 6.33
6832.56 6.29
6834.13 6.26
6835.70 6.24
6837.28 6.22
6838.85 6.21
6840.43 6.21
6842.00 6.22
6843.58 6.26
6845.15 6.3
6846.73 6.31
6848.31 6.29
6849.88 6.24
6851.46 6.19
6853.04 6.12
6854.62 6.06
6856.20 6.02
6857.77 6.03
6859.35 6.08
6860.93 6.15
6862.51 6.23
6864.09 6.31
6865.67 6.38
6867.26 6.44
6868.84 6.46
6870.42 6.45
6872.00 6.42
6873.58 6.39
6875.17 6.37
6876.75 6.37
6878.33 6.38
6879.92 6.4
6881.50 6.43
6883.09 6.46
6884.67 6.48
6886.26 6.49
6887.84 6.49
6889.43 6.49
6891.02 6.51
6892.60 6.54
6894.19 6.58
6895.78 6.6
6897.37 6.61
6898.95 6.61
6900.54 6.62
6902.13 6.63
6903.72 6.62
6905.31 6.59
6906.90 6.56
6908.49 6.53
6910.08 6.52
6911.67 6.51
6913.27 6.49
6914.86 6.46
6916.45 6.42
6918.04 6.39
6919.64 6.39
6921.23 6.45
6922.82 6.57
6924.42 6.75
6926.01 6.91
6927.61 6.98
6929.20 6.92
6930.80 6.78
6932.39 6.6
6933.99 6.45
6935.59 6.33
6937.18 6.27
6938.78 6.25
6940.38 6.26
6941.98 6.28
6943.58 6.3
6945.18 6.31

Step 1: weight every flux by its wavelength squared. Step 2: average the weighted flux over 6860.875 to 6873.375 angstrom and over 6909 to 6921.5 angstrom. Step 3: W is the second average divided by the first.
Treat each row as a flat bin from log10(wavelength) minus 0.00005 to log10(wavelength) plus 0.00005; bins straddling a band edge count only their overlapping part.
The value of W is 1.03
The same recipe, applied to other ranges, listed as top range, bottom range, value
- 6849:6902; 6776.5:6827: 1.04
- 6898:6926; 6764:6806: 1.08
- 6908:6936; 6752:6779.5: 1.10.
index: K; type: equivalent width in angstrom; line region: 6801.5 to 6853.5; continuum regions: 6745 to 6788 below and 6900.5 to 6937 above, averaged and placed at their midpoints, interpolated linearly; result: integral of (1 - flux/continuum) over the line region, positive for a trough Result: 0.7 angstrom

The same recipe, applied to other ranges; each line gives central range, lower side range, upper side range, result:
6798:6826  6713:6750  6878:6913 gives 0.54 angstrom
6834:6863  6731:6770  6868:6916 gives 1.10 angstrom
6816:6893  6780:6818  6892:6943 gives 0.89 angstrom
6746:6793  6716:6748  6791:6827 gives 0.77 angstrom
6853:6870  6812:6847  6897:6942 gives 0.47 angstrom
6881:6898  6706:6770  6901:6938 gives 0.03 angstrom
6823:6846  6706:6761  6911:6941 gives 0.48 angstrom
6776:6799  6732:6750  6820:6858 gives 0.20 angstrom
